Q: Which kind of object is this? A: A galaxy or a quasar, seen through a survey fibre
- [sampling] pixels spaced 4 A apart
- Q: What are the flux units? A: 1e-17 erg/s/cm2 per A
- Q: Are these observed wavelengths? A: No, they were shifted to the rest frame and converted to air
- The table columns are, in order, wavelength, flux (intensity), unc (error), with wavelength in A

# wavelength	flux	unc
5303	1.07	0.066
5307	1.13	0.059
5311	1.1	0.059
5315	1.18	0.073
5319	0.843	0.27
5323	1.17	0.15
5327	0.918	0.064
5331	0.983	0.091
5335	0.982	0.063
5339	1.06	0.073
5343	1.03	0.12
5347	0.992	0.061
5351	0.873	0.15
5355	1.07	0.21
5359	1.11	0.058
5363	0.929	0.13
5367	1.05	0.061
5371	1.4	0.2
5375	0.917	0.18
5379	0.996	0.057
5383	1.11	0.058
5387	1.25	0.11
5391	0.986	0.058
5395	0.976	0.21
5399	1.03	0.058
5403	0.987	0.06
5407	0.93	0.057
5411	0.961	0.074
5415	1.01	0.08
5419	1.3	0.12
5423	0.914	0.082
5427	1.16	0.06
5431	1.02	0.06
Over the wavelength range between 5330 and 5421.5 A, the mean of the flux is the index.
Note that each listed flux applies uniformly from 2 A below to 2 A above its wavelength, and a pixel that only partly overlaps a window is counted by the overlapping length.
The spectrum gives 1.04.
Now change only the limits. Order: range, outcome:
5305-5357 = 1.03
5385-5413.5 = 1.02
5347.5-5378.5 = 1.04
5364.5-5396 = 1.09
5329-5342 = 1.01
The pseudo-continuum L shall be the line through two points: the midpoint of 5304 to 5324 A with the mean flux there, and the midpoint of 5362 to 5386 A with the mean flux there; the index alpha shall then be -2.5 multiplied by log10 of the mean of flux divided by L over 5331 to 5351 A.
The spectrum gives 0.09 mag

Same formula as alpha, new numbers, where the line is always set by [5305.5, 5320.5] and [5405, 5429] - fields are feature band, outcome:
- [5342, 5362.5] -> 0.05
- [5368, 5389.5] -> -0.07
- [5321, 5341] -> 0.04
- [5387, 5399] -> 0.02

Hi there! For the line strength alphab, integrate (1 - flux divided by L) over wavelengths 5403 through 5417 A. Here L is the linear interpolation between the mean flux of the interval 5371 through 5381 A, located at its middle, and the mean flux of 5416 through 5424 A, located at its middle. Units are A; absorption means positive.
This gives 1.7 A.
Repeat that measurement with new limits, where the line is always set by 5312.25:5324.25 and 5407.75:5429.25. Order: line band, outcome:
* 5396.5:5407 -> 0.7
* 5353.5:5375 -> -0.7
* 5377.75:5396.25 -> -0.2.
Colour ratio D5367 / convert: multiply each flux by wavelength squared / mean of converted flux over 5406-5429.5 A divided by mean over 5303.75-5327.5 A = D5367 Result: 1.02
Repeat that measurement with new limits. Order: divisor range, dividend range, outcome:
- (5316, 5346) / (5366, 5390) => 1.13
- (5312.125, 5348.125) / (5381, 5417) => 1.03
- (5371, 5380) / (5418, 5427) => 1.06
